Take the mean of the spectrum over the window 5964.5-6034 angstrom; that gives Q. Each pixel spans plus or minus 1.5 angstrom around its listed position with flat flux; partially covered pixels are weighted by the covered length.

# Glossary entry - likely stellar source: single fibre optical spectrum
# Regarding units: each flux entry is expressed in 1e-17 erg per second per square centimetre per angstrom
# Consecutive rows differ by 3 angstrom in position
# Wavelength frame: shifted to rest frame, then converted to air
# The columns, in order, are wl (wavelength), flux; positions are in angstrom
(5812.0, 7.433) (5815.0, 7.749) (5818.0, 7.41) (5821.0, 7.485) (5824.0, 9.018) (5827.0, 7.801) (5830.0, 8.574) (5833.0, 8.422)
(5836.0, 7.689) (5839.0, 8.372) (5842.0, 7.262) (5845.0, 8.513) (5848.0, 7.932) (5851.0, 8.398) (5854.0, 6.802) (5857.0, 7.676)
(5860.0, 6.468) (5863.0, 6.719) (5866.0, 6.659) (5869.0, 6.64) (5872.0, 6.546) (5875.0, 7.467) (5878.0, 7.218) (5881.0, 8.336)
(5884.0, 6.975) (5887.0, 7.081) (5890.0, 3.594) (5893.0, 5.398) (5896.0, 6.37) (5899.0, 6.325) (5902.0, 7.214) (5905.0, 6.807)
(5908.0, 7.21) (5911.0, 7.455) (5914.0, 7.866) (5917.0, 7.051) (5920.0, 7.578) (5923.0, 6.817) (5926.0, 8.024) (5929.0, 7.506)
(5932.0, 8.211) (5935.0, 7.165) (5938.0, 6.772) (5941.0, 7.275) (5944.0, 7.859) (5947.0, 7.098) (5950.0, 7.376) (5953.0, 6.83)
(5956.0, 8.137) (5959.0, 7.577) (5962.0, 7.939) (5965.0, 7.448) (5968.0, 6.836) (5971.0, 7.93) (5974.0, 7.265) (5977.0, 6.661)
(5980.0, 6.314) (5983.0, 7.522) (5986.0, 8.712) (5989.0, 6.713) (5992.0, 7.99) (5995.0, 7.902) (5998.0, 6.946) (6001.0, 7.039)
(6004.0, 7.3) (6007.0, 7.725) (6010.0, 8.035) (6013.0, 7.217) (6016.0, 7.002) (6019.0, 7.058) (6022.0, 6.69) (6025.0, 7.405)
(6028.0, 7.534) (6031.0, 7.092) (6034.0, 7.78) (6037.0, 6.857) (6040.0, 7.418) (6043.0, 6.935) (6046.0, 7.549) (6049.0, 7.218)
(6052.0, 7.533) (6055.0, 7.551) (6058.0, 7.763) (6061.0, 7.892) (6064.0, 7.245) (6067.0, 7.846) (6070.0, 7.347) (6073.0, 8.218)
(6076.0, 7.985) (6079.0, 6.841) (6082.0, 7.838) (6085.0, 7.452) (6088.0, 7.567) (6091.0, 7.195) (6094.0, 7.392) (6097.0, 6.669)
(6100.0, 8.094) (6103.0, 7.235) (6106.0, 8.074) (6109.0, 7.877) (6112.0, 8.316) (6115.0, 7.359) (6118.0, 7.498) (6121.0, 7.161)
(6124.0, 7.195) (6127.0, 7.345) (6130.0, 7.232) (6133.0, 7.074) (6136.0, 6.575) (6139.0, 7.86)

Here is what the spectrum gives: 7.33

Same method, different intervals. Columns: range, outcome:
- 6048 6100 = 7.52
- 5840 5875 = 7.26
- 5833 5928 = 7.13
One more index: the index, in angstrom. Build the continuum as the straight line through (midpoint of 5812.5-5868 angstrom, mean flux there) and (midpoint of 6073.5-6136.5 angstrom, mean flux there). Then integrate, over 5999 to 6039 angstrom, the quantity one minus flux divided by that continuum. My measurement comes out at 1.3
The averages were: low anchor 7.7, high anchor 7.45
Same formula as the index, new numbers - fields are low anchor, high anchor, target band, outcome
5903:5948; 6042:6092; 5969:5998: 0.1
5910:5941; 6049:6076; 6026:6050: 1.0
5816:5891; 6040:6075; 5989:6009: 0.2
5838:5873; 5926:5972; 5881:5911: 3.7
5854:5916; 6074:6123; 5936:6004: -2.6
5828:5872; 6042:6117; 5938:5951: 0.4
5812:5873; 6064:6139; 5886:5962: 4.9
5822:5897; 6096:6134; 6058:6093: -0.6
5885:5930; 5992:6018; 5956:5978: -0.8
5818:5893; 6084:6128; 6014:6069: 0.8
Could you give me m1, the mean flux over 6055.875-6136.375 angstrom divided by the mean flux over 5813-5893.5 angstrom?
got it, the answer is 1.02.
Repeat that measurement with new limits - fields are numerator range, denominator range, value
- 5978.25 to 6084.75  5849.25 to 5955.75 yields 1.05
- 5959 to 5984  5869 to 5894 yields 1.10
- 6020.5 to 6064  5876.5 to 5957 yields 1.04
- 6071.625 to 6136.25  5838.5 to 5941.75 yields 1.05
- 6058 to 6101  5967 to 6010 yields 1.02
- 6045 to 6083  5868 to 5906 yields 1.15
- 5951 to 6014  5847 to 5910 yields 1.09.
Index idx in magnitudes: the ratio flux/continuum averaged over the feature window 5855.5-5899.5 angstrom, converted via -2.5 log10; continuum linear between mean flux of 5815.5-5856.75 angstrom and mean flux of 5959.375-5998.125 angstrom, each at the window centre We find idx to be 0.18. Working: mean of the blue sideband 7.96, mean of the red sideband 7.42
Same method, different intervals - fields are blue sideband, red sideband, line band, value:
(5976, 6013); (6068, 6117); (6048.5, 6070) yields -0.007 mag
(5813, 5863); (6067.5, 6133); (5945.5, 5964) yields 0.027 mag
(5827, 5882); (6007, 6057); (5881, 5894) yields 0.229 mag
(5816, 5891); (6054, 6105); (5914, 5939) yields 0.005 mag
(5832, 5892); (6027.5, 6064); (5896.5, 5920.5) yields 0.019 mag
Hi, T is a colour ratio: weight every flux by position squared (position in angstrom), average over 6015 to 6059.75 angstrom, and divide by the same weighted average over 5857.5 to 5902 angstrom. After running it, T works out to 1.17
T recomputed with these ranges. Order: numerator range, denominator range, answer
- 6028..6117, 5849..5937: 1.14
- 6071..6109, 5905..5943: 1.08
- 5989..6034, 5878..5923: 1.12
